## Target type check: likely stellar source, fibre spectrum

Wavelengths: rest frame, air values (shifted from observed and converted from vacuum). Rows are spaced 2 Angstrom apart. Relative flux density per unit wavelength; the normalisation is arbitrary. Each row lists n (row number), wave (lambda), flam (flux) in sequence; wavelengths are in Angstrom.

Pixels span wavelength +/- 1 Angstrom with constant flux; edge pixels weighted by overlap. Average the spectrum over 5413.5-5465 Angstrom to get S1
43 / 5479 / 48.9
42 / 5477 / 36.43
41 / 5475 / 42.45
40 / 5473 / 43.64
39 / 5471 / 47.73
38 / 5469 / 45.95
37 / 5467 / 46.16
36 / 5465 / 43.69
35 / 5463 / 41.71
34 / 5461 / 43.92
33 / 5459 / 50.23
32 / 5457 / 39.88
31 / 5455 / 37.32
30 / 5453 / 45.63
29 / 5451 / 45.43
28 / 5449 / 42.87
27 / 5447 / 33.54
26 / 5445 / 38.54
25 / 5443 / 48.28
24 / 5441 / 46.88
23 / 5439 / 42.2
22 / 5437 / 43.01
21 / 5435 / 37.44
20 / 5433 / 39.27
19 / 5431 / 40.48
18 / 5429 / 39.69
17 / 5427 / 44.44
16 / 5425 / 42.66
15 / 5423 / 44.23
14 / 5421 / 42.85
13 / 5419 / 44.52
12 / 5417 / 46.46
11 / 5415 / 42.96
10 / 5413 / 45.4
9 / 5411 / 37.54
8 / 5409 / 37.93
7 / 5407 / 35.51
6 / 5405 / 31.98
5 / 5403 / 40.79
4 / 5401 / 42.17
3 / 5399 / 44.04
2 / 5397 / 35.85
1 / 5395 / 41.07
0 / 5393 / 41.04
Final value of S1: 42.6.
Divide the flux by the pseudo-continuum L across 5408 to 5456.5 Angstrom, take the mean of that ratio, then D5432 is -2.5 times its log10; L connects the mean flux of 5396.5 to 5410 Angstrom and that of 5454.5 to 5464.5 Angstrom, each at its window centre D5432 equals -0.04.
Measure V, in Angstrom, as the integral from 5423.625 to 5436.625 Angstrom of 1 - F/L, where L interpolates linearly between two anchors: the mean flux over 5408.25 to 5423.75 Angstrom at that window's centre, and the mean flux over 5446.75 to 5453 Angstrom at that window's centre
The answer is 0.5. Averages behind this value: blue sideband 42.8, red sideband 42.3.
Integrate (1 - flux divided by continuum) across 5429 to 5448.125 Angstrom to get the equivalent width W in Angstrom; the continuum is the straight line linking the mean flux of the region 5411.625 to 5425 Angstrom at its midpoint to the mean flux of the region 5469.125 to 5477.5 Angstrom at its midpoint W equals 1.2 Angstrom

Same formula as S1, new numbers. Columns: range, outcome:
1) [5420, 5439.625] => 41.6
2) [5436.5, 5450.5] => 42.3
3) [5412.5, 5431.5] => 43.4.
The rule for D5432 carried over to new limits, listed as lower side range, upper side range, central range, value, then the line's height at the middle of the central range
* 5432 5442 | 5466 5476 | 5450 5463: 0.00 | 43.7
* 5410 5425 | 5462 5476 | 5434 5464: 0.04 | 44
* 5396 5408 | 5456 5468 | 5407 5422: -0.06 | 39.6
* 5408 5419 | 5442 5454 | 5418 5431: -0.01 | 42.3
